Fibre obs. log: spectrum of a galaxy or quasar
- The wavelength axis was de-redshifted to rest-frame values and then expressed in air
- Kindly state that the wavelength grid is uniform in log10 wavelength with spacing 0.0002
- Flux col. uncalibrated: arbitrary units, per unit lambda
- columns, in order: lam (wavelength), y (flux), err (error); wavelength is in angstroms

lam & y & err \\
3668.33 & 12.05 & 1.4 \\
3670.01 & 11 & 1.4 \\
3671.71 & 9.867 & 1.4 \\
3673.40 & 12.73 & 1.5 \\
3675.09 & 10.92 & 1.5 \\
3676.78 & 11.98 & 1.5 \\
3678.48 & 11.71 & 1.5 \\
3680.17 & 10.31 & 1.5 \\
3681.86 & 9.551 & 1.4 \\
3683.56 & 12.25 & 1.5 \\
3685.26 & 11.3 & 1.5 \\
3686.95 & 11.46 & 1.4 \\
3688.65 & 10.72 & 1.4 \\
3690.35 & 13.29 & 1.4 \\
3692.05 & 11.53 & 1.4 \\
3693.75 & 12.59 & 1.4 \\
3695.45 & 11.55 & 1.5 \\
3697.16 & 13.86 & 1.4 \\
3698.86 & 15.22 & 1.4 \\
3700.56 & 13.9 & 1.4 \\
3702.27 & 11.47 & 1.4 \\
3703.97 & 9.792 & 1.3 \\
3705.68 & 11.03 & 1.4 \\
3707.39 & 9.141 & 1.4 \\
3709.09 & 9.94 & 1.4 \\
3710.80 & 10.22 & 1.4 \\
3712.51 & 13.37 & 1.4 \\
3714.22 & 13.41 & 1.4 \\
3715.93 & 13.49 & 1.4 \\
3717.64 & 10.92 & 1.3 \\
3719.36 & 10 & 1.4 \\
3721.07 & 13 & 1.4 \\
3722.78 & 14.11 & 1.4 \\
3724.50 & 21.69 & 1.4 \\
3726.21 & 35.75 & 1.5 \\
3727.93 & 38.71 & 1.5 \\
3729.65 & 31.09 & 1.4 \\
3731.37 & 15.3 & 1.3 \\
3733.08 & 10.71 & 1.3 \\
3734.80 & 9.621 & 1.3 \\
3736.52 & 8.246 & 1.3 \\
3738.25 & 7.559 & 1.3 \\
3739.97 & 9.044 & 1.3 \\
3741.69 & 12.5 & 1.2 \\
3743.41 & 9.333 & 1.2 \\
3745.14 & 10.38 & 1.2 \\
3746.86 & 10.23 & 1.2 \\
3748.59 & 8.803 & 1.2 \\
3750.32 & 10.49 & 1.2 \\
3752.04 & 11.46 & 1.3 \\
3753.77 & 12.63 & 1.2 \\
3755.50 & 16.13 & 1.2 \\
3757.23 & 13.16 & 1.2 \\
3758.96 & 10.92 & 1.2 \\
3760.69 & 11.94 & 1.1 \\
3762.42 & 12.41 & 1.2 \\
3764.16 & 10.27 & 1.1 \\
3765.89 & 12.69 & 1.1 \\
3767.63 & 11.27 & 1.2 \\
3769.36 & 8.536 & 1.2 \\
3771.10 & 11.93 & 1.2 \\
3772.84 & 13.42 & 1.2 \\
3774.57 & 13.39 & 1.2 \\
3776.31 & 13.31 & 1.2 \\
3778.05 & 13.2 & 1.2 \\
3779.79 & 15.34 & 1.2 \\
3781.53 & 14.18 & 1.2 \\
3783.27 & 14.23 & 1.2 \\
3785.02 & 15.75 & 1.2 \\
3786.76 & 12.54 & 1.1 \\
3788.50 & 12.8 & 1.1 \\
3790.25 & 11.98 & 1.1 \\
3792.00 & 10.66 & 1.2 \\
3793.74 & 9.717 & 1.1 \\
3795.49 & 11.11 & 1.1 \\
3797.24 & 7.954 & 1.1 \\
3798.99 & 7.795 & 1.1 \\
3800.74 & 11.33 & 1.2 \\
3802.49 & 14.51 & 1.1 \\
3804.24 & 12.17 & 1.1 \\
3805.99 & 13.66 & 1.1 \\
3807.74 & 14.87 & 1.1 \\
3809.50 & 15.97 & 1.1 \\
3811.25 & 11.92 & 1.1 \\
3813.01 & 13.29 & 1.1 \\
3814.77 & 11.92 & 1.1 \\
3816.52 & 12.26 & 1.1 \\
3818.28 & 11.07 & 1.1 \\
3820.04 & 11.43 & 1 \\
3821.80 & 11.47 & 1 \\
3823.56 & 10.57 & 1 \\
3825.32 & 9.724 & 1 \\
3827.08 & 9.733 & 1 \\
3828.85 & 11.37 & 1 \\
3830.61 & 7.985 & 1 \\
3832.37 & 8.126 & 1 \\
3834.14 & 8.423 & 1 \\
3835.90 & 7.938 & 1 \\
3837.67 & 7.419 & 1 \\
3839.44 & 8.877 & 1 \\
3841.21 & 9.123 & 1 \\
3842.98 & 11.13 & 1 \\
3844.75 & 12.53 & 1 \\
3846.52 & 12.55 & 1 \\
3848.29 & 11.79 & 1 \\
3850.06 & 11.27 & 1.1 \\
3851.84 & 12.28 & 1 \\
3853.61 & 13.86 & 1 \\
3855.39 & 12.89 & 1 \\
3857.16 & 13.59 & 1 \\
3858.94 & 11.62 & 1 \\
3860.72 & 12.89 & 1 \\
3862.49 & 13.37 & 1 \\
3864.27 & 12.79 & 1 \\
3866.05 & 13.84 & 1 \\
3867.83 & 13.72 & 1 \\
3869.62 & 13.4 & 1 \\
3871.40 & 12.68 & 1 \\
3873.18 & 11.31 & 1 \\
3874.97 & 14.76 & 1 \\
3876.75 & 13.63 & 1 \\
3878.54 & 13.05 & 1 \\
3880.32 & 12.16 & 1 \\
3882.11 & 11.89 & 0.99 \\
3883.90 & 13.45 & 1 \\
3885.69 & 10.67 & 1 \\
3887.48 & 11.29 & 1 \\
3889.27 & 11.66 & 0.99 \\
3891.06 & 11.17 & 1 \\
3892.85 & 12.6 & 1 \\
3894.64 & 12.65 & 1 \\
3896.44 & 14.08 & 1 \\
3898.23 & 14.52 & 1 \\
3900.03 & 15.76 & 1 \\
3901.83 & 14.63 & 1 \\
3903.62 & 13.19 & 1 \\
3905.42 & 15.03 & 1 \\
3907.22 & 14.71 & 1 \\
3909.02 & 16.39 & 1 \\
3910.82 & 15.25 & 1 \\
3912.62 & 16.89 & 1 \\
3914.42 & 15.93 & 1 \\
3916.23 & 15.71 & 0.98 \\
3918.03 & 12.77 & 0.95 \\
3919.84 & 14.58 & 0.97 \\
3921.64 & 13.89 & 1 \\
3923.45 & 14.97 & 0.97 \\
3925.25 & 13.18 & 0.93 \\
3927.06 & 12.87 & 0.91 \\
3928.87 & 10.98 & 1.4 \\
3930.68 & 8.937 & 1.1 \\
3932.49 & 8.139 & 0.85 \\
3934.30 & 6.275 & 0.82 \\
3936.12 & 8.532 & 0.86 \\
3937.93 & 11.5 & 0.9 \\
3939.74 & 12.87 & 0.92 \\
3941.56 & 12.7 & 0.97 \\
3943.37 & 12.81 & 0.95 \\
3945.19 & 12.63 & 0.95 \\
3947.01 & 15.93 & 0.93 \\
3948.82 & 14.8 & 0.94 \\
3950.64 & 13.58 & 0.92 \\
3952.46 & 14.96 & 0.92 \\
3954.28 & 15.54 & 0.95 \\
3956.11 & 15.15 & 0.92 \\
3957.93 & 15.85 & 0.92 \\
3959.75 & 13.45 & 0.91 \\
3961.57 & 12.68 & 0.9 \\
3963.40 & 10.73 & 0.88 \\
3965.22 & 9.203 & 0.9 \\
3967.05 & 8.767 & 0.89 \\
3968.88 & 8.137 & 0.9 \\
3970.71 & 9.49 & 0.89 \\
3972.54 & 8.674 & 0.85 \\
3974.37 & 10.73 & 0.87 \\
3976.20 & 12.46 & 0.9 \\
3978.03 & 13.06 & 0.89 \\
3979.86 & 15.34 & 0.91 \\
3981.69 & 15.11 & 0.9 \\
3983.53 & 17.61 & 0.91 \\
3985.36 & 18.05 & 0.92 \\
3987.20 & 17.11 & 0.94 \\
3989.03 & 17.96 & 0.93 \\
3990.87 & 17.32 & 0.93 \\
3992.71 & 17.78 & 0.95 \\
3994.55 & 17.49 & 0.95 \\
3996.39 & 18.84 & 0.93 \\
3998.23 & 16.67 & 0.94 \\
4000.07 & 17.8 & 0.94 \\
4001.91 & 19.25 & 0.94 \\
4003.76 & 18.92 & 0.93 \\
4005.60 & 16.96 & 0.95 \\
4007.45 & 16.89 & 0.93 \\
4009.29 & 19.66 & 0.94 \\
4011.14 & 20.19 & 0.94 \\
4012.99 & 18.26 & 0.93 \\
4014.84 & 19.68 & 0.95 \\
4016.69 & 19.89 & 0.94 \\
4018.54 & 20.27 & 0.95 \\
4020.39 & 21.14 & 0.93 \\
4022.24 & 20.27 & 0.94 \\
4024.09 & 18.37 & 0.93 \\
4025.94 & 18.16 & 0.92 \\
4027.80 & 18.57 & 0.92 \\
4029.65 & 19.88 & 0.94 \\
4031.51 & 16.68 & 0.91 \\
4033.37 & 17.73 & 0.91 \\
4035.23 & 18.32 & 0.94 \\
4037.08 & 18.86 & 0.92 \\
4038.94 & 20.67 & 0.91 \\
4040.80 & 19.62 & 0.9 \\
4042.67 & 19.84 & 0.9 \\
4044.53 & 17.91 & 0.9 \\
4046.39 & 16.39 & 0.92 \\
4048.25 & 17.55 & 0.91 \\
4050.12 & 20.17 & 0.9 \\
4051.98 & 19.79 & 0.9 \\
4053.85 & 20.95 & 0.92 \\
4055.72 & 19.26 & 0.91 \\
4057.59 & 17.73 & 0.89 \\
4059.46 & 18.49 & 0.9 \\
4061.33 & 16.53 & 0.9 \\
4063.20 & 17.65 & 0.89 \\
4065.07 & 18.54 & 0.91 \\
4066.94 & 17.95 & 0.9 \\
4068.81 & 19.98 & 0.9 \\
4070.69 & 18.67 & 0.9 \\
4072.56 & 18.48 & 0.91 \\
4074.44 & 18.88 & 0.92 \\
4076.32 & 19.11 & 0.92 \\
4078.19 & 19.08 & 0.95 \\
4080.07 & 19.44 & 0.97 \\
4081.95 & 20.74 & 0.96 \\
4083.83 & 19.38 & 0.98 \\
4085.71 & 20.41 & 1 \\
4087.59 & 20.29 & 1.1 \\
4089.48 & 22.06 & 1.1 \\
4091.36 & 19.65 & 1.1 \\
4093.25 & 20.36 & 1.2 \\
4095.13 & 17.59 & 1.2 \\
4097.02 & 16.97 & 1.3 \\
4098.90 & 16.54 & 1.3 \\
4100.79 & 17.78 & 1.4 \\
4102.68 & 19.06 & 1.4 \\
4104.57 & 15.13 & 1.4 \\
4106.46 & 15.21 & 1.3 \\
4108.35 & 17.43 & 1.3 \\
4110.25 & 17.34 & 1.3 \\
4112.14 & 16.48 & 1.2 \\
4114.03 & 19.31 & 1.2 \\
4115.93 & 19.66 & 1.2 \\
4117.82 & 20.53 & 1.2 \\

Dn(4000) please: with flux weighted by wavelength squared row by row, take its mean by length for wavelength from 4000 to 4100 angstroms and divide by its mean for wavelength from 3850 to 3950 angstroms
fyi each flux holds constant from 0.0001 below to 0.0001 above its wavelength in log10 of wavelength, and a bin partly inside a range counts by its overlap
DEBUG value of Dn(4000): 1.57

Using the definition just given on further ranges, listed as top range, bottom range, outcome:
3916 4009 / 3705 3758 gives 1.13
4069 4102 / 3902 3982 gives 1.61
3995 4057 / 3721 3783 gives 1.56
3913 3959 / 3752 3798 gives 1.15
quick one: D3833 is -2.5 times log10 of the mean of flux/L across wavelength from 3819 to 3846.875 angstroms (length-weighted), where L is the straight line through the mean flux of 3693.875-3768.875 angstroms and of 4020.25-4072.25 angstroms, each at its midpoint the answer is 0.46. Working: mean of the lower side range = 13.4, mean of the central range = 9.86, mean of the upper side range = 18.7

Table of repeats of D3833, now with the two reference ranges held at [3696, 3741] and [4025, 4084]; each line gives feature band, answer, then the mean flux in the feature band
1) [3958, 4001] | 0.25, 14.2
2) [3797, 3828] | 0.31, 11.8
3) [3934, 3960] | 0.30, 13.3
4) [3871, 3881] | 0.27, 13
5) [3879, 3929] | 0.23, 13.7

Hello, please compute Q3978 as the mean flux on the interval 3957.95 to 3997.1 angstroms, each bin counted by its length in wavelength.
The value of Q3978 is 13.8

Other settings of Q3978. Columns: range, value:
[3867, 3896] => 12.5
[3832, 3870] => 11.5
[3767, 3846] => 11.5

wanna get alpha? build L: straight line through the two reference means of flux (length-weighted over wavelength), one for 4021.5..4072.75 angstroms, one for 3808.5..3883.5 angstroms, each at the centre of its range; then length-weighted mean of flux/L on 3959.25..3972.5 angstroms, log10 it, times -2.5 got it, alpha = 0.48 mag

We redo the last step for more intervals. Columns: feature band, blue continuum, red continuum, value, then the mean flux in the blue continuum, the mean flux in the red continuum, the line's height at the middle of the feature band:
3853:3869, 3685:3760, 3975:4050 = 0.187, 13.4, 18.1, 15.6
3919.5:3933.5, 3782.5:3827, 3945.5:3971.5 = 0.046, 12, 12.7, 12.6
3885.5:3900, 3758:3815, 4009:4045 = 0.215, 12.3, 19.2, 15.4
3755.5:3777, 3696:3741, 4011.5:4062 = 0.253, 14.6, 18.9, 15.3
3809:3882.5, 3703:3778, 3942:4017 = 0.207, 13.3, 15.2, 14.1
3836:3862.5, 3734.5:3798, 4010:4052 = 0.210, 11.6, 19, 13.9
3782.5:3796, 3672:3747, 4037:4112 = 0.171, 13.3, 18.7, 14.5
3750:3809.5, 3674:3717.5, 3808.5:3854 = -0.105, 11.8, 10.9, 11.2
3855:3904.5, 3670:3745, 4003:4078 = 0.238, 13.3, 18.8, 16.2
